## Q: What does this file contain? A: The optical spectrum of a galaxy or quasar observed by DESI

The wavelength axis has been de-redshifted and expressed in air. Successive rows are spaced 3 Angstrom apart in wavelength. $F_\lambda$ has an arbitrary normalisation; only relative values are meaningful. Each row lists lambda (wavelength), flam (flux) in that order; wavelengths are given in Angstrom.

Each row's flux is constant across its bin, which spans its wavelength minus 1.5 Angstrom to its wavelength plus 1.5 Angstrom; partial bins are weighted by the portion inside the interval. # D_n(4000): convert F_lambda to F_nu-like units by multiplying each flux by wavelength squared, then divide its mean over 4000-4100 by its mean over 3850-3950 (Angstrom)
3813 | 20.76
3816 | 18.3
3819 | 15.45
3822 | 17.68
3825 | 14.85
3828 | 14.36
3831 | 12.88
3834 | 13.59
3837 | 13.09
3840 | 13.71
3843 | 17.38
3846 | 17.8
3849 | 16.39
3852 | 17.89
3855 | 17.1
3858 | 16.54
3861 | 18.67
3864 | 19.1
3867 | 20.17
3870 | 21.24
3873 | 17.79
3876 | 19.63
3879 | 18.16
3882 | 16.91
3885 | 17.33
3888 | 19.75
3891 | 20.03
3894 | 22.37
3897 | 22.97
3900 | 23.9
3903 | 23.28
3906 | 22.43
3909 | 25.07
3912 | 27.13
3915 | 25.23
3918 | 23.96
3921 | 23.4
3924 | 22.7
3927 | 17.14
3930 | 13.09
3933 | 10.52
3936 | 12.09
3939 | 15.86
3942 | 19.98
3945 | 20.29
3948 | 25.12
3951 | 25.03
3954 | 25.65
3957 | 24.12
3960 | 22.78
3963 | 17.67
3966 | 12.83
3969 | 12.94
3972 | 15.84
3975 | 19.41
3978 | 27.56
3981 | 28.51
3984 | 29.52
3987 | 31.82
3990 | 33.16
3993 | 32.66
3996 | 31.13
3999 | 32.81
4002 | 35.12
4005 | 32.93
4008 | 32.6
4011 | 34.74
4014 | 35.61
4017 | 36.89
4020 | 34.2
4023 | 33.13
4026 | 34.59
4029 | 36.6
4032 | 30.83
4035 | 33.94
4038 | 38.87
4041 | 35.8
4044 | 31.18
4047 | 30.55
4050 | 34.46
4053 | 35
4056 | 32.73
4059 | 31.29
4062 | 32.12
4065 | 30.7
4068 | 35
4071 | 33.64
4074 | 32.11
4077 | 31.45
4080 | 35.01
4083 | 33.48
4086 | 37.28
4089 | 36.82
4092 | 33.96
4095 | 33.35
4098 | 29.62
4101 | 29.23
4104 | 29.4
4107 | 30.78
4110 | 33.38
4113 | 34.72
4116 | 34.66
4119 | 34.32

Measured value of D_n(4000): 1.8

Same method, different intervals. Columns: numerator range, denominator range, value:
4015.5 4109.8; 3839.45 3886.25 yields 2.05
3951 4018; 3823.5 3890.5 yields 1.72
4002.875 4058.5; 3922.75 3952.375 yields 1.97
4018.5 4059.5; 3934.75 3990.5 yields 1.60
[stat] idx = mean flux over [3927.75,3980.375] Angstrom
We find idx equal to 19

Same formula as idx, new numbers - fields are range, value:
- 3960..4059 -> 30.4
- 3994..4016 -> 33.6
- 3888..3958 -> 21.3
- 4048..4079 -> 32.8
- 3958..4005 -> 25.8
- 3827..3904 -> 18.1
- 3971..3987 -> 25.1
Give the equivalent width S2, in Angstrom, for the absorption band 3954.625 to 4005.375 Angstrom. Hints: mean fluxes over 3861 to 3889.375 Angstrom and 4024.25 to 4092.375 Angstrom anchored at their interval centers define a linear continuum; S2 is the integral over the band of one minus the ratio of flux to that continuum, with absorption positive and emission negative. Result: 3.4 Angstrom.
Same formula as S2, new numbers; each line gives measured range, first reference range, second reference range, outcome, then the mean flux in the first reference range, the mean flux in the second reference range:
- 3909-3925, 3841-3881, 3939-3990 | -3.1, 18.2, 22.6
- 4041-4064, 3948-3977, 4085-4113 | -3.5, 20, 32.7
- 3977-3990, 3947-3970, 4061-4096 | -3.5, 20.8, 33.8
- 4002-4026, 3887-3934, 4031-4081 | -3.6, 21.6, 33.2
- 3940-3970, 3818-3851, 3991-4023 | 7.9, 15.2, 33.8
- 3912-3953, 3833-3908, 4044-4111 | 5.3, 18.8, 32.7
